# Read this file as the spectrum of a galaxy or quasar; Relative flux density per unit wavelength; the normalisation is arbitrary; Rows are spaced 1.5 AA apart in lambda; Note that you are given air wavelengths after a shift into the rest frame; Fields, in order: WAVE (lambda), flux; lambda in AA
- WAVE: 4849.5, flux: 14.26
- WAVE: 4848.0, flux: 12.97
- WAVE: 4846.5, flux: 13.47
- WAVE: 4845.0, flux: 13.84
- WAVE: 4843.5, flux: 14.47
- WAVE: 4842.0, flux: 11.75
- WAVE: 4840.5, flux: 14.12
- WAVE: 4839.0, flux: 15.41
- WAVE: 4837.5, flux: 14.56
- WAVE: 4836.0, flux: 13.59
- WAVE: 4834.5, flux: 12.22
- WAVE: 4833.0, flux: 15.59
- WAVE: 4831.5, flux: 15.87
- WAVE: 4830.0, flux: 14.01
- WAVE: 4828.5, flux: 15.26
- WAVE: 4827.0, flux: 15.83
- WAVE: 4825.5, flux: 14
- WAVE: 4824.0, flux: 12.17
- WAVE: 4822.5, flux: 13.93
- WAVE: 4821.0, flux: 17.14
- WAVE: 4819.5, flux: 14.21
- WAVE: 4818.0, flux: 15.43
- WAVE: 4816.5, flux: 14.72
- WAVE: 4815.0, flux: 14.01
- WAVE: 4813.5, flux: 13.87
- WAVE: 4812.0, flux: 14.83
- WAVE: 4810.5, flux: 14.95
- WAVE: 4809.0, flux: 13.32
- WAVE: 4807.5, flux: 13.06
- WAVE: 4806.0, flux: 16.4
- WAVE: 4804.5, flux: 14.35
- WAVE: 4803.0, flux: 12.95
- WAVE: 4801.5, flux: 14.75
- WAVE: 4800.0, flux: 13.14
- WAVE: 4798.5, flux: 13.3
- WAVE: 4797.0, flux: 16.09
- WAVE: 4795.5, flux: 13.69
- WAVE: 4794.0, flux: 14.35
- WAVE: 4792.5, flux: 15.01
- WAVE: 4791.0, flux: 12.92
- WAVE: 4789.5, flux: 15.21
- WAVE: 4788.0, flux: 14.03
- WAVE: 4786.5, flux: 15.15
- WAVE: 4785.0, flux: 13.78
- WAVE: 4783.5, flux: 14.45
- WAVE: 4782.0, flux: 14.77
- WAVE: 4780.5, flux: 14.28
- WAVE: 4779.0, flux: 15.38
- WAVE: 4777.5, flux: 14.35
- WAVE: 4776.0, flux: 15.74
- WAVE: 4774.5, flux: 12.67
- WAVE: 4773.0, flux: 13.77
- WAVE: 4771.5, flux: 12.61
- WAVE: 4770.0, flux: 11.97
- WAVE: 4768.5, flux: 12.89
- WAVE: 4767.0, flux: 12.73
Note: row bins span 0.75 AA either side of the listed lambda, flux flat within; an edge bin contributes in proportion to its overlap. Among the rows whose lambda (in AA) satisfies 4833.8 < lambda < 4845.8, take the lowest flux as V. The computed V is 11.75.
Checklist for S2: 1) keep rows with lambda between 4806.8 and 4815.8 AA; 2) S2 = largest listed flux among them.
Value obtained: 14.95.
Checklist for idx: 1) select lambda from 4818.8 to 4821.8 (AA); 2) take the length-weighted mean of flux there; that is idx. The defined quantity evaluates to 15.7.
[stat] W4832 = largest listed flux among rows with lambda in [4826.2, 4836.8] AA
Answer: 15.87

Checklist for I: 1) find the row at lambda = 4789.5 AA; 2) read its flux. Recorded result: 15.21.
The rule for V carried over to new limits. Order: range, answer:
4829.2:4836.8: 12.22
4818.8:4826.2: 12.17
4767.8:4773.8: 11.97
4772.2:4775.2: 12.67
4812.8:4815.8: 13.87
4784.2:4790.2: 13.78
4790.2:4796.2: 12.92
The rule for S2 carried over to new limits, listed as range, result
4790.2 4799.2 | 16.09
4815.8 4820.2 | 15.43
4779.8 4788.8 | 15.15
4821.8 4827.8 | 15.83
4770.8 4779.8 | 15.74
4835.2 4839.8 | 15.41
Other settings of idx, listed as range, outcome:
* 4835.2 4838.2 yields 14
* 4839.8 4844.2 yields 13.4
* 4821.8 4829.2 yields 14.2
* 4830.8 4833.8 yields 15.7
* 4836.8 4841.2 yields 14.7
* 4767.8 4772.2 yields 12.5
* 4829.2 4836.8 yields 14.3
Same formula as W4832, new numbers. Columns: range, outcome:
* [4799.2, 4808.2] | 16.4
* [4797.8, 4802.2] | 14.75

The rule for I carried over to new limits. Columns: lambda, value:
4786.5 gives 15.15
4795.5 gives 13.69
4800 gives 13.14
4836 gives 13.59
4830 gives 14.01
